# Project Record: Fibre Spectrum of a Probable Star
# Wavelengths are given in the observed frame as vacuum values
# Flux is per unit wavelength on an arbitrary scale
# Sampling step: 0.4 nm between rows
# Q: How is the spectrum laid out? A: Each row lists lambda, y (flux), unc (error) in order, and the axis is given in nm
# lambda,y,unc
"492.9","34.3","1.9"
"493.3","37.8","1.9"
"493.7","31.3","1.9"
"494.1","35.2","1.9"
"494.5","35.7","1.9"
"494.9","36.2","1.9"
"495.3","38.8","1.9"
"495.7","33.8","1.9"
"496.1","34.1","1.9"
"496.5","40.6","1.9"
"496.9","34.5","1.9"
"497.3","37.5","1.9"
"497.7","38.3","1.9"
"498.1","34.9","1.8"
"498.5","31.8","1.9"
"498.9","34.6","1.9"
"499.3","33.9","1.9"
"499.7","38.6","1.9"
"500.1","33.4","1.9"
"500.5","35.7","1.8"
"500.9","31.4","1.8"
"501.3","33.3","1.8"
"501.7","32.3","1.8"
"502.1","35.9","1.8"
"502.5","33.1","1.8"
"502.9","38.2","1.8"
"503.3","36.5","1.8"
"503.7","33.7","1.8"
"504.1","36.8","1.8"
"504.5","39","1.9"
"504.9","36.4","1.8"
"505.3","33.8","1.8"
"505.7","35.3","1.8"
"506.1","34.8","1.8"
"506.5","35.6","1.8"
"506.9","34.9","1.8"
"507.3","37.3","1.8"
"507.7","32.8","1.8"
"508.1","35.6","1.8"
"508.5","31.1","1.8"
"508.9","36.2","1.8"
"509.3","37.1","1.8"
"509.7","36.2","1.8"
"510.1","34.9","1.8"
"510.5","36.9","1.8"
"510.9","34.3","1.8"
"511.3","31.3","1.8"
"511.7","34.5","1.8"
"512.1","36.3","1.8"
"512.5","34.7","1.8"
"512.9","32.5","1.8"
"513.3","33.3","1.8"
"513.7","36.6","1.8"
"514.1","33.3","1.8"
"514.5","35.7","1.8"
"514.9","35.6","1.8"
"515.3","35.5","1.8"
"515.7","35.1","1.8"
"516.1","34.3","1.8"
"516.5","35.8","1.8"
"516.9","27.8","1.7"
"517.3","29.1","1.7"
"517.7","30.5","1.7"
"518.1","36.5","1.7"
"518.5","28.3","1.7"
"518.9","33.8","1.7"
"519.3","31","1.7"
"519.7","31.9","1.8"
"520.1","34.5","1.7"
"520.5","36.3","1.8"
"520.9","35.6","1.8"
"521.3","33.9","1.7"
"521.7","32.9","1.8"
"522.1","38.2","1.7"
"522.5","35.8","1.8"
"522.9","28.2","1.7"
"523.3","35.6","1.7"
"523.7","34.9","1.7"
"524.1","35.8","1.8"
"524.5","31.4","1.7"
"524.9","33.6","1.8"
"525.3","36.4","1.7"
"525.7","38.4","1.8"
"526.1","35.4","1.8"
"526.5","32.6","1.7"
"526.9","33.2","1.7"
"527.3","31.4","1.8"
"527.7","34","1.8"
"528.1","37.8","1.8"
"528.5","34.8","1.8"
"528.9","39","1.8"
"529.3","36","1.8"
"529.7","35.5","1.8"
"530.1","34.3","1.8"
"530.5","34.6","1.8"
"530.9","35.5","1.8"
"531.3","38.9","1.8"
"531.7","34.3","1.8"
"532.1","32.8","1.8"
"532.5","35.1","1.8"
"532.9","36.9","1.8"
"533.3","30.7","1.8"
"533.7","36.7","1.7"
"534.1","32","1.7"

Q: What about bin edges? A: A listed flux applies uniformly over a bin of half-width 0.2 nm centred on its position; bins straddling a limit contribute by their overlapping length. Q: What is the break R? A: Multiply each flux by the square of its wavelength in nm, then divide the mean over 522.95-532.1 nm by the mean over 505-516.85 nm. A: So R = 1.07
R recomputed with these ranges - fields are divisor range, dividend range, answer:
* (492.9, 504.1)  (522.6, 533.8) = 1.11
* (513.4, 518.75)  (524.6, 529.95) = 1.10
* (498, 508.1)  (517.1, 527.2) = 1.04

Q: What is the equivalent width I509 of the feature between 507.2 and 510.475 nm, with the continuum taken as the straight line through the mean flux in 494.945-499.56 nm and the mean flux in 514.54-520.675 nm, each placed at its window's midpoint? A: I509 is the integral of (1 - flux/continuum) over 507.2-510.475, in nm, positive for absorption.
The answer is -0.09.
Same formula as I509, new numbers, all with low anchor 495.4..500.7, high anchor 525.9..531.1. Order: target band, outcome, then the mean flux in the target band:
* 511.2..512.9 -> 0.05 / 34.2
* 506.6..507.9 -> 0.01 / 35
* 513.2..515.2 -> 0.01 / 35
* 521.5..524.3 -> 0.05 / 34.5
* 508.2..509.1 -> 0.04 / 33.9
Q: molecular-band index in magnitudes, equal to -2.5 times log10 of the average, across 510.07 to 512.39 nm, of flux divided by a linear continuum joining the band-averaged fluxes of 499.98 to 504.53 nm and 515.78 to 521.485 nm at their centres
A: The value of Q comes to -0.030 mag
